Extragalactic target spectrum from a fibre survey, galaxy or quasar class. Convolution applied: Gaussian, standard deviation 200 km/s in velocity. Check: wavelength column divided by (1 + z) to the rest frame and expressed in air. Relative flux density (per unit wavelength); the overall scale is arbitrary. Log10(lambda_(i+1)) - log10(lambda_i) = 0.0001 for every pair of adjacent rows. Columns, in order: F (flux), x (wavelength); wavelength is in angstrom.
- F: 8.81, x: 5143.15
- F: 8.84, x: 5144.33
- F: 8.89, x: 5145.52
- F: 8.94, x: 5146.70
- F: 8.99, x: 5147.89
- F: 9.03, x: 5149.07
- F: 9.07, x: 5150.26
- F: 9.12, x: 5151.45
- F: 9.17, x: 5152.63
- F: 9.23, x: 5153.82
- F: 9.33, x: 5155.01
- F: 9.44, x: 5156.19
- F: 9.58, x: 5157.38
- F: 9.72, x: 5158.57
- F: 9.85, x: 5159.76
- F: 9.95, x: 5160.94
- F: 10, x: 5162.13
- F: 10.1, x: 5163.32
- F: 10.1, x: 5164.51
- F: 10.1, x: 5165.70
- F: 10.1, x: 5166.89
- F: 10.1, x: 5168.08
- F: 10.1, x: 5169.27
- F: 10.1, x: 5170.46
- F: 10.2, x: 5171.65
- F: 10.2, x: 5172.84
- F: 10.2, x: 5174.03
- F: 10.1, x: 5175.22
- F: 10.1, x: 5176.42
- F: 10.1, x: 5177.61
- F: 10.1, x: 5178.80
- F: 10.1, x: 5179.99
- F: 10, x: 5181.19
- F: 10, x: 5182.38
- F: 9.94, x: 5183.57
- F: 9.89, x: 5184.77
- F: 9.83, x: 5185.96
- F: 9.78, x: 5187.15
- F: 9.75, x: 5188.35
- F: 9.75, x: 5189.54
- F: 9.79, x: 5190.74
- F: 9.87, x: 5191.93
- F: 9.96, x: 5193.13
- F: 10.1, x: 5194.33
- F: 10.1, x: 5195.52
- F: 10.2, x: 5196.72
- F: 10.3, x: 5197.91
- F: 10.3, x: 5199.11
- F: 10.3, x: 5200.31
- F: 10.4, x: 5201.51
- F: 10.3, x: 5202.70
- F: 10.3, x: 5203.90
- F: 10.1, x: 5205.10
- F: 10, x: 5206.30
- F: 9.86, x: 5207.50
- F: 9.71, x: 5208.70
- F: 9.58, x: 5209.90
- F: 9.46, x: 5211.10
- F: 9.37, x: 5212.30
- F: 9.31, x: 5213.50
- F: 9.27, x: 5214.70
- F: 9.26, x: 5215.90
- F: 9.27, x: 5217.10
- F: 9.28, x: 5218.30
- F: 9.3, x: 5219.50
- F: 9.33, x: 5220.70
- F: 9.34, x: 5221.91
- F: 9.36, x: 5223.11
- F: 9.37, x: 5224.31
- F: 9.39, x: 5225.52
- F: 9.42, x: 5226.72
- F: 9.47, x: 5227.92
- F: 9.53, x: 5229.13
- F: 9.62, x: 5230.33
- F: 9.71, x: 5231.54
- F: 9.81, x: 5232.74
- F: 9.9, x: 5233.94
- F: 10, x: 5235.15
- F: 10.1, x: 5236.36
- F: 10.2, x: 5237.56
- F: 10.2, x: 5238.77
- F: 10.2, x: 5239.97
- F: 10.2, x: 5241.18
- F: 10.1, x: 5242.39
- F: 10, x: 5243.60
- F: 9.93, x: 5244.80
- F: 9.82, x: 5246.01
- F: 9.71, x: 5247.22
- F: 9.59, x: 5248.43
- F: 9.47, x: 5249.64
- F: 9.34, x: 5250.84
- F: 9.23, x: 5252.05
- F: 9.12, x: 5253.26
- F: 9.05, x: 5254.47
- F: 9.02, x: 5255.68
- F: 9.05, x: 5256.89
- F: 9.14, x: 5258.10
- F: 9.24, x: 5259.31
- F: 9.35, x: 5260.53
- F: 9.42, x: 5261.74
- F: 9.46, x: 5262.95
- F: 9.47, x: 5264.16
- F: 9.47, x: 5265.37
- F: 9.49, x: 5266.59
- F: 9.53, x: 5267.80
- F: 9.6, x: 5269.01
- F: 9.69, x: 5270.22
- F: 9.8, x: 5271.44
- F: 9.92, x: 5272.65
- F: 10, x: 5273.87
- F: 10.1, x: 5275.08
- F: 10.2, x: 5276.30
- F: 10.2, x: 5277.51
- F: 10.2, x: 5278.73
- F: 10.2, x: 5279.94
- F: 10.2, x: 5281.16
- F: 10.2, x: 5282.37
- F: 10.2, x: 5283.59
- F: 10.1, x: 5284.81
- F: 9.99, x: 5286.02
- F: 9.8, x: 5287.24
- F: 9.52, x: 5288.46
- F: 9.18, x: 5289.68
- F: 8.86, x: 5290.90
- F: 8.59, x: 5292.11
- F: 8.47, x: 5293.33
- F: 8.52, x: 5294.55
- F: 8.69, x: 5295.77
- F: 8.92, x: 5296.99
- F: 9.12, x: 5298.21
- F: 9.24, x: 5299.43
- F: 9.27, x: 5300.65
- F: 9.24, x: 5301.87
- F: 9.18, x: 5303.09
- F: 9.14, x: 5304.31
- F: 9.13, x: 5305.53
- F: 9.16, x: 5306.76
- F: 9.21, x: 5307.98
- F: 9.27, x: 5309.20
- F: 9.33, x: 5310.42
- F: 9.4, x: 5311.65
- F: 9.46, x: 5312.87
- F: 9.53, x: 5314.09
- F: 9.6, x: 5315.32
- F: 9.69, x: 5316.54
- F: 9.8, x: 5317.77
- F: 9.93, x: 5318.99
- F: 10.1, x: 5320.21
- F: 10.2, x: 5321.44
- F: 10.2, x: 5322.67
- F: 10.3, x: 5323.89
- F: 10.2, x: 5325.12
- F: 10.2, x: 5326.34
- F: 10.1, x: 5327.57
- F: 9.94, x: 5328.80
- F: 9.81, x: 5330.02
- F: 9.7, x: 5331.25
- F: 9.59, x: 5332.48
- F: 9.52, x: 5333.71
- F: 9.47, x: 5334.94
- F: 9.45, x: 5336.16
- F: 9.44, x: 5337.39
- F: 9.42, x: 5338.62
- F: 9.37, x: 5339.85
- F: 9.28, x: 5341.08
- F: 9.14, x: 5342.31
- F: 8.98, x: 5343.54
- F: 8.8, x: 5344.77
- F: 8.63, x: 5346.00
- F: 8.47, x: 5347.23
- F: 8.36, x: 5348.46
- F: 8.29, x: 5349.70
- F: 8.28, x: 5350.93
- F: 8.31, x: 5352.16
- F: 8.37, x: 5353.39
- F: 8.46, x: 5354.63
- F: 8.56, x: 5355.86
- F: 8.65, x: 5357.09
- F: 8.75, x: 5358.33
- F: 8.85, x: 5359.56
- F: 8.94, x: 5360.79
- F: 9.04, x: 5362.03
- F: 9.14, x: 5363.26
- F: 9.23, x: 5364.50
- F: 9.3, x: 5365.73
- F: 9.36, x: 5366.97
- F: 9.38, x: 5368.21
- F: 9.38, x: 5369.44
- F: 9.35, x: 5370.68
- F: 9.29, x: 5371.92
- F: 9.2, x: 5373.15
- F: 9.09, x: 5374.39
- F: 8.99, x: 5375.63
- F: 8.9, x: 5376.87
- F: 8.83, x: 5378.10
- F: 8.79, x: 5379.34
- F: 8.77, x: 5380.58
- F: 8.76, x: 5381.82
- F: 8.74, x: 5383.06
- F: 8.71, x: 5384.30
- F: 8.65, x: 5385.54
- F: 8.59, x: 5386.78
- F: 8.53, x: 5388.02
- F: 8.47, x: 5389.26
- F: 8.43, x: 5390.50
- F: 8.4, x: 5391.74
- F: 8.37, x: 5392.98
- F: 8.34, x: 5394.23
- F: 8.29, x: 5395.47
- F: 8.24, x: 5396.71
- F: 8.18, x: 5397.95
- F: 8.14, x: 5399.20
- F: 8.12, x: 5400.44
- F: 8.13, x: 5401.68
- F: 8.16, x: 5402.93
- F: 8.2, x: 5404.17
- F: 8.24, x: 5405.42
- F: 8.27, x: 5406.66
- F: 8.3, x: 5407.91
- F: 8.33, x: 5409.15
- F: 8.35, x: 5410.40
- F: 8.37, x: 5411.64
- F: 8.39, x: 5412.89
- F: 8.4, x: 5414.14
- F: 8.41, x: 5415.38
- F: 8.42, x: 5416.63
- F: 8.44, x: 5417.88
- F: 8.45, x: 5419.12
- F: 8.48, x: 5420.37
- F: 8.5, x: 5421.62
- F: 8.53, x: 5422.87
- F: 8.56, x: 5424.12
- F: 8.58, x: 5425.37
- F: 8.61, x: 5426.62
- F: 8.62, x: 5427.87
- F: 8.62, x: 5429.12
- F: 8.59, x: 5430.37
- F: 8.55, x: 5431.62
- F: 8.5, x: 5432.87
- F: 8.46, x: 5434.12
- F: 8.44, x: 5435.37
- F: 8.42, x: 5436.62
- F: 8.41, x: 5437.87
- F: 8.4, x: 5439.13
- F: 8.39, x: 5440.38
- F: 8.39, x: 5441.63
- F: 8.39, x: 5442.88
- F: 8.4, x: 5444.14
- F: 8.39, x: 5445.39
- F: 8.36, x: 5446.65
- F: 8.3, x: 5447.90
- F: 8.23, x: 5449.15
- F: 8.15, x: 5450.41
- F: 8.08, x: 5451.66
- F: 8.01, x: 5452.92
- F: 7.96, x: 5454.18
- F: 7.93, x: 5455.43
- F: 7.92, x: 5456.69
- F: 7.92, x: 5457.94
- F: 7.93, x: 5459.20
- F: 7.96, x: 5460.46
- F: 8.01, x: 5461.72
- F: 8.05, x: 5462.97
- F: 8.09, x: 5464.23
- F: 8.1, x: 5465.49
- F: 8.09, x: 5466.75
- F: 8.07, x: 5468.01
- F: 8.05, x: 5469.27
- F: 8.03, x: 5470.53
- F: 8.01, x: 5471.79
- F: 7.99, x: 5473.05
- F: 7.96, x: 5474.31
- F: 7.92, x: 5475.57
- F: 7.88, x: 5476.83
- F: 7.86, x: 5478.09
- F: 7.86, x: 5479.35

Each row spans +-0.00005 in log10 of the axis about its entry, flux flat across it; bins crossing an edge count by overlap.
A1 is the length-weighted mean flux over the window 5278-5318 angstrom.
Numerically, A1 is 9.4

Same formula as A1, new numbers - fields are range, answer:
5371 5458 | 8.45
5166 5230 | 9.84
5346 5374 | 8.86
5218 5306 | 9.55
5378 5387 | 8.73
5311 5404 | 9.04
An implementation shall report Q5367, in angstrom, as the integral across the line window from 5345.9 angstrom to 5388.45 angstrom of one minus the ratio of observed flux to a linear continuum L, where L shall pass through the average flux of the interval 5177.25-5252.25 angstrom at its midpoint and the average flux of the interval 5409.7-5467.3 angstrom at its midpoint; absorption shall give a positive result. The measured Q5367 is -0.2 angstrom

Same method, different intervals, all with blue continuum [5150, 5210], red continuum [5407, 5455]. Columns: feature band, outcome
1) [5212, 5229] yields 0.60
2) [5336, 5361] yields 0.33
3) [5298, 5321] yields -0.71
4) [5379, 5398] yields 0.30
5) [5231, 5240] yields -0.38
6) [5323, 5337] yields -1.28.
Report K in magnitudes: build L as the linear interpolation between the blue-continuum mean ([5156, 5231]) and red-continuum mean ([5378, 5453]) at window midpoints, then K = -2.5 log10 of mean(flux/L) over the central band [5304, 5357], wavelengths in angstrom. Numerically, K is -0.04 mag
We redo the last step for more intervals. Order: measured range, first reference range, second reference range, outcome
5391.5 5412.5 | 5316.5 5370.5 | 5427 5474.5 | 0.06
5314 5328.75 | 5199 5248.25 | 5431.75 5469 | -0.10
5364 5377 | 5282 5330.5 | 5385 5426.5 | -0.05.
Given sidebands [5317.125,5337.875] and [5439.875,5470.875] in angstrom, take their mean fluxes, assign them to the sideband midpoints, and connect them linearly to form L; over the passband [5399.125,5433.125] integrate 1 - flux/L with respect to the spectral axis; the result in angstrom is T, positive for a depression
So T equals 1.0 angstrom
